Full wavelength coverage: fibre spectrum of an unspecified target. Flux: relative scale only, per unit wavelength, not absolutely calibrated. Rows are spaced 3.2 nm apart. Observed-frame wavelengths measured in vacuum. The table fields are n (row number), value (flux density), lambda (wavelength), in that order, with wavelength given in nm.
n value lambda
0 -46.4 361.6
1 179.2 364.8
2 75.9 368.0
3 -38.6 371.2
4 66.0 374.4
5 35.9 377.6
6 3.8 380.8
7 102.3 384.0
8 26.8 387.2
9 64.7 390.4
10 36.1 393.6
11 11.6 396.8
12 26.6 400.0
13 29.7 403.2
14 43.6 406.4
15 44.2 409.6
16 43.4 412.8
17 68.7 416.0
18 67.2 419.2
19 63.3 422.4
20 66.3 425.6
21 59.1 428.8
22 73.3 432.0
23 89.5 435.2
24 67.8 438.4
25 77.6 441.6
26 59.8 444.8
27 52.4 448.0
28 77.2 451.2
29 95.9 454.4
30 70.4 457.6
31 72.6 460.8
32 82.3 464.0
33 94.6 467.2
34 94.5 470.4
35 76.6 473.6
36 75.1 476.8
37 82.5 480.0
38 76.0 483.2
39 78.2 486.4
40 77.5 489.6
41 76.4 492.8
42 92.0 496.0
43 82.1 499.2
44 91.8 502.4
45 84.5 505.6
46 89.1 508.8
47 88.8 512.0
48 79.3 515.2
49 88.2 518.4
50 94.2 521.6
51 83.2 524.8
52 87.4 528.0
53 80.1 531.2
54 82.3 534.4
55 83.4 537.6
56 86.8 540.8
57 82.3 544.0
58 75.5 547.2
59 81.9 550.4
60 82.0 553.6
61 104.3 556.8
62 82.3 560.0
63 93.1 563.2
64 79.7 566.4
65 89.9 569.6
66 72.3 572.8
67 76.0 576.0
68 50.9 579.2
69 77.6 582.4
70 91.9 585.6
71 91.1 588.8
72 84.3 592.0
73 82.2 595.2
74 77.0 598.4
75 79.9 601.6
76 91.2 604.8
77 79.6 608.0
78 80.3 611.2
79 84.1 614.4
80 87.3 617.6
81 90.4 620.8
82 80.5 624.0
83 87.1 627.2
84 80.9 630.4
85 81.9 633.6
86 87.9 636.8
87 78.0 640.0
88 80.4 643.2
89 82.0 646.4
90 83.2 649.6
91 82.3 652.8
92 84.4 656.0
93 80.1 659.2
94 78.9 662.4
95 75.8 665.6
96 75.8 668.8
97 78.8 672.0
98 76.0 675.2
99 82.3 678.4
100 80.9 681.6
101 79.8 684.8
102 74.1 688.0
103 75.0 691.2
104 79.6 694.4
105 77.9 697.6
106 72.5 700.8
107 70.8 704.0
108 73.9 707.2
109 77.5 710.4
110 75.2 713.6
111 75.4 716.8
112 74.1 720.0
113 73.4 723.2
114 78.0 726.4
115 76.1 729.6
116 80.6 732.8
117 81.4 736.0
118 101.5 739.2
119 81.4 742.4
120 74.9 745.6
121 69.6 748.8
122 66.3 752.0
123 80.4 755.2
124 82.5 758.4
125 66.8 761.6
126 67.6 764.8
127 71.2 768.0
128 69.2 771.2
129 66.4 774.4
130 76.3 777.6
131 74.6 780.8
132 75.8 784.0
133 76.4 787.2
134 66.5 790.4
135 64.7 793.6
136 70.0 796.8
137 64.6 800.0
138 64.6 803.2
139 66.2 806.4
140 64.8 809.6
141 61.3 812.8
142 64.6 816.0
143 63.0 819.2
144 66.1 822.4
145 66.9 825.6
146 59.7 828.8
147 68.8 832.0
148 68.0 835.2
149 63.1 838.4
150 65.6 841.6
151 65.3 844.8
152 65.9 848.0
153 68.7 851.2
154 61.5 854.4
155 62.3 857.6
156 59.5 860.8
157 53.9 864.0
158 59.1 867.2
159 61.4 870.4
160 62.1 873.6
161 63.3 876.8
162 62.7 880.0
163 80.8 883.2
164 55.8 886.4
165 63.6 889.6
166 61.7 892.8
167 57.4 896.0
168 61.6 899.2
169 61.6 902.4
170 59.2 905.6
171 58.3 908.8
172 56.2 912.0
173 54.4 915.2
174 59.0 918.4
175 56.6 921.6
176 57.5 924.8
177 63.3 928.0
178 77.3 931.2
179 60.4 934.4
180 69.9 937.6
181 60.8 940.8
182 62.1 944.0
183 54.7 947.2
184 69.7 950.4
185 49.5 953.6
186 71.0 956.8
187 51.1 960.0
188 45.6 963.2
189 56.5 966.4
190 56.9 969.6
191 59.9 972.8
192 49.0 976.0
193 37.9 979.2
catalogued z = 0.126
